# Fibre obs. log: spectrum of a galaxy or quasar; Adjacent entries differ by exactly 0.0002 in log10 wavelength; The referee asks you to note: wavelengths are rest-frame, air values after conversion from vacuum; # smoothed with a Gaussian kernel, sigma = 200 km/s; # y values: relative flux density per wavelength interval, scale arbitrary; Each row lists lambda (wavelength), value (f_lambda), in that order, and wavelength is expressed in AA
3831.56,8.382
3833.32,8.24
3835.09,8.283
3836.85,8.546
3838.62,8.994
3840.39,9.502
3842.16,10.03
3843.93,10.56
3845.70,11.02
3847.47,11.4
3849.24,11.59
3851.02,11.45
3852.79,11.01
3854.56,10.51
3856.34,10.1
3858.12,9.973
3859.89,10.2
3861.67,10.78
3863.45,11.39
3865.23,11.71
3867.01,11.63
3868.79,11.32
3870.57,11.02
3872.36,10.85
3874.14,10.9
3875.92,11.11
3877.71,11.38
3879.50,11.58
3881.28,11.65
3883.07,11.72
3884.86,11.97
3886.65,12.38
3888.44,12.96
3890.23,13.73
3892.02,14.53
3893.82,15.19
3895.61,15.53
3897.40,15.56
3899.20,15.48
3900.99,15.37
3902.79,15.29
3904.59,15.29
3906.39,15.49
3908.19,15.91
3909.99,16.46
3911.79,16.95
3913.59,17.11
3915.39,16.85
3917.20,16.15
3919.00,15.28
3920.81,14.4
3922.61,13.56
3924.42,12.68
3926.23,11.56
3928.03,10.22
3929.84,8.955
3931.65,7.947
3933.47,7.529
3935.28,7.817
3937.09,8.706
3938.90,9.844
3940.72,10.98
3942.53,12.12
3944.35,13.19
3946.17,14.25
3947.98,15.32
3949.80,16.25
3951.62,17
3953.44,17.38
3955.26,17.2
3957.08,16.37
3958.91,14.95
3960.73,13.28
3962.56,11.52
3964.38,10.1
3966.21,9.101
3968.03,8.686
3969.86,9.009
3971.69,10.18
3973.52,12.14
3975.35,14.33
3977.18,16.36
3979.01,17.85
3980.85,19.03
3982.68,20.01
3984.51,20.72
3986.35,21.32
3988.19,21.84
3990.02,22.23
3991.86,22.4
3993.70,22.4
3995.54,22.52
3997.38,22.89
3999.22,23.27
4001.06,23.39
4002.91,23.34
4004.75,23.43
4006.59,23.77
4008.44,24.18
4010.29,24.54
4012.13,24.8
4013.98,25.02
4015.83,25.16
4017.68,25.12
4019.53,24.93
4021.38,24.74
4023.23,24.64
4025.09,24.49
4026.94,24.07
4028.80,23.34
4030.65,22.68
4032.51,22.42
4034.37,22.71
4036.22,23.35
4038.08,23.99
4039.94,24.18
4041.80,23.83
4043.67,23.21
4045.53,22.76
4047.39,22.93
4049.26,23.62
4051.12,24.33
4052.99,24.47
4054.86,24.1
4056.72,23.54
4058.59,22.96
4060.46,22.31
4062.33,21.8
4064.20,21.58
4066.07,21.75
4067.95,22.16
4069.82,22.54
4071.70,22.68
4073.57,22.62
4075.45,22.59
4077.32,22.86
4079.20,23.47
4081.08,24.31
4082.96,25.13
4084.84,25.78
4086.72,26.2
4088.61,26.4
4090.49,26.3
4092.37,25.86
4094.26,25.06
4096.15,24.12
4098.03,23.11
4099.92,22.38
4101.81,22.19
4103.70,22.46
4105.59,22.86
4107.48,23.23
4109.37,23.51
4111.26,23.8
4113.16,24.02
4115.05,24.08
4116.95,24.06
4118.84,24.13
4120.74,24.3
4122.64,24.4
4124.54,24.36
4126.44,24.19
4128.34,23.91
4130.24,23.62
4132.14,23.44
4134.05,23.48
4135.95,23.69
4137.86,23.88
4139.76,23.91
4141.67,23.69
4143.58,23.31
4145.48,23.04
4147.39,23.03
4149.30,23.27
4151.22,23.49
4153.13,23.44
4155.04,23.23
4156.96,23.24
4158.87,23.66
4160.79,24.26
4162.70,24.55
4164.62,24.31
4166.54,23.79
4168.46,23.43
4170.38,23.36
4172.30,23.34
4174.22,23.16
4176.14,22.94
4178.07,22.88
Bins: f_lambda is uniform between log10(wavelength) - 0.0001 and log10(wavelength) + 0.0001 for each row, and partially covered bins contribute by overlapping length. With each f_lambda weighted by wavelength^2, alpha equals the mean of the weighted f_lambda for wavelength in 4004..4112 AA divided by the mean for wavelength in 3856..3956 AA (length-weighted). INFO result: 2.0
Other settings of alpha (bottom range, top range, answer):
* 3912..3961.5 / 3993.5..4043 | 1.87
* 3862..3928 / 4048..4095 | 1.91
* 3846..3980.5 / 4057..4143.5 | 2.02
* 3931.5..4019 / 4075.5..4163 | 1.48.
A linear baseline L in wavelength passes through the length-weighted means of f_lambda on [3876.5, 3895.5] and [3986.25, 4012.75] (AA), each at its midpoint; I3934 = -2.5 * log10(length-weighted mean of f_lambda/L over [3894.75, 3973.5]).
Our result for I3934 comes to 0.25 mag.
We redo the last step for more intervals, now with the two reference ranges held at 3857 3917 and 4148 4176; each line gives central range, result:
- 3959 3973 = 0.47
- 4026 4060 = -0.22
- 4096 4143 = -0.08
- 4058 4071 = -0.11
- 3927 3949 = 0.40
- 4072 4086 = -0.16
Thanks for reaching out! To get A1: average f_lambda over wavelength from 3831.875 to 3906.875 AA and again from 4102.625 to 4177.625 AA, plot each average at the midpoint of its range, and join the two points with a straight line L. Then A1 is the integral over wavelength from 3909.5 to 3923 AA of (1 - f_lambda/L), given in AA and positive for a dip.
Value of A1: -2.0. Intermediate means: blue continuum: 11.8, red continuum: 23.6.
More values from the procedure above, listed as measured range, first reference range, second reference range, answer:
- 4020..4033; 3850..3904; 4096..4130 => -2.9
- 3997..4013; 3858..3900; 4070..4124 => -4.0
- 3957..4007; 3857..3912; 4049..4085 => 2.5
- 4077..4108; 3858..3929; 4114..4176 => -3.9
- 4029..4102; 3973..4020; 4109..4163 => -2.4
